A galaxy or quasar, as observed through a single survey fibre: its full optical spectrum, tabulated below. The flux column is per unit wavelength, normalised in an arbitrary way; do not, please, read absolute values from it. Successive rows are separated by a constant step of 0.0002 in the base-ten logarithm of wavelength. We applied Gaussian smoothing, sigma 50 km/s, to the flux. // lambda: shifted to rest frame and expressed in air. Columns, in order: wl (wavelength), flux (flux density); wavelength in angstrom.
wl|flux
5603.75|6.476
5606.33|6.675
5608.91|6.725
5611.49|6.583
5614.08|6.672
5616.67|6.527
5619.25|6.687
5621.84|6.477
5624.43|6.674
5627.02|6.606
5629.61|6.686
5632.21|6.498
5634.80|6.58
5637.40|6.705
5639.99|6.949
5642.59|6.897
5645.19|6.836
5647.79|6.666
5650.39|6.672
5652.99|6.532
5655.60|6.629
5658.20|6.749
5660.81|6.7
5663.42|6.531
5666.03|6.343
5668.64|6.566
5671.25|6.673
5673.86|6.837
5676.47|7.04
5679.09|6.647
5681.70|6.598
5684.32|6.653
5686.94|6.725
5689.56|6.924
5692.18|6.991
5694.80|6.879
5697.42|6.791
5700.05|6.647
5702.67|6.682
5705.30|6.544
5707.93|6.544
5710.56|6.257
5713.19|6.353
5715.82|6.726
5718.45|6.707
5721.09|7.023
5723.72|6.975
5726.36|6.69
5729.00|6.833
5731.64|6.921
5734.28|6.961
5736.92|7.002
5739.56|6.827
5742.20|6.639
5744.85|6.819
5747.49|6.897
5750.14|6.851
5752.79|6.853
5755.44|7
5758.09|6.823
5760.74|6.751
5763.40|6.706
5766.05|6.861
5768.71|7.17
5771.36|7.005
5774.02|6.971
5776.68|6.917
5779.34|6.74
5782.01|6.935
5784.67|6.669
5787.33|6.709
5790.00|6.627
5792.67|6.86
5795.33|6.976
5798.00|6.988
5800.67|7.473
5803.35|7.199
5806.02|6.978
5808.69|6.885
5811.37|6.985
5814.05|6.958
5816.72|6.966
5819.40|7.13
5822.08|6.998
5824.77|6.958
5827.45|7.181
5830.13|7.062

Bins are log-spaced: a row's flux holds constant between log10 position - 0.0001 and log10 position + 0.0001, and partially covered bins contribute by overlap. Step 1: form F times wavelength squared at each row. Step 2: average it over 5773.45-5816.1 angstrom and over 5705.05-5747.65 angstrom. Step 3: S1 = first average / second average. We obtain 1.05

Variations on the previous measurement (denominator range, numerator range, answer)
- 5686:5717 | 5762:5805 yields 1.07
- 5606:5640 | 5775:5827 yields 1.11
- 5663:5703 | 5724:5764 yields 1.04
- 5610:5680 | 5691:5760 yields 1.05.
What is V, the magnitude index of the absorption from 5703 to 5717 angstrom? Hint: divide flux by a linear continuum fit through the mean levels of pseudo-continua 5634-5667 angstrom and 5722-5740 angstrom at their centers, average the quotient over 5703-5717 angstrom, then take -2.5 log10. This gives 0.06 mag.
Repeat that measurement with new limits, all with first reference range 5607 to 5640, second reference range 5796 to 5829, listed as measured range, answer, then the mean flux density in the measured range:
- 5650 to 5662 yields 0.01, 6.65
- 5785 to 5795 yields 0.04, 6.75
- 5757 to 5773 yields 0.01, 6.89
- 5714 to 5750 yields 0.01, 6.84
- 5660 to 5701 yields 0.01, 6.72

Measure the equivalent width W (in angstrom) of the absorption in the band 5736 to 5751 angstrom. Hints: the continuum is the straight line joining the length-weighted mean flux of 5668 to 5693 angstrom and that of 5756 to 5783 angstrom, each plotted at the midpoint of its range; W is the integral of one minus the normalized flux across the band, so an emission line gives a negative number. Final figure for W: 0.0 angstrom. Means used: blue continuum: 6.77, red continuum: 6.89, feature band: 6.84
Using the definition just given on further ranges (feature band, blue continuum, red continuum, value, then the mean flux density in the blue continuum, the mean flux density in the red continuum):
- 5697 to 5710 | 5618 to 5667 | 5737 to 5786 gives 0.3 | 6.65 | 6.86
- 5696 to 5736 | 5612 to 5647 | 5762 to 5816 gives 0.6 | 6.67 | 6.93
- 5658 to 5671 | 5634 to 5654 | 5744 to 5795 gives 0.4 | 6.74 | 6.85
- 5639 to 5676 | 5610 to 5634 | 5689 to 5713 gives -0.3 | 6.6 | 6.67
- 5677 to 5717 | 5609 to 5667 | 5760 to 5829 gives 0.5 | 6.65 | 6.95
